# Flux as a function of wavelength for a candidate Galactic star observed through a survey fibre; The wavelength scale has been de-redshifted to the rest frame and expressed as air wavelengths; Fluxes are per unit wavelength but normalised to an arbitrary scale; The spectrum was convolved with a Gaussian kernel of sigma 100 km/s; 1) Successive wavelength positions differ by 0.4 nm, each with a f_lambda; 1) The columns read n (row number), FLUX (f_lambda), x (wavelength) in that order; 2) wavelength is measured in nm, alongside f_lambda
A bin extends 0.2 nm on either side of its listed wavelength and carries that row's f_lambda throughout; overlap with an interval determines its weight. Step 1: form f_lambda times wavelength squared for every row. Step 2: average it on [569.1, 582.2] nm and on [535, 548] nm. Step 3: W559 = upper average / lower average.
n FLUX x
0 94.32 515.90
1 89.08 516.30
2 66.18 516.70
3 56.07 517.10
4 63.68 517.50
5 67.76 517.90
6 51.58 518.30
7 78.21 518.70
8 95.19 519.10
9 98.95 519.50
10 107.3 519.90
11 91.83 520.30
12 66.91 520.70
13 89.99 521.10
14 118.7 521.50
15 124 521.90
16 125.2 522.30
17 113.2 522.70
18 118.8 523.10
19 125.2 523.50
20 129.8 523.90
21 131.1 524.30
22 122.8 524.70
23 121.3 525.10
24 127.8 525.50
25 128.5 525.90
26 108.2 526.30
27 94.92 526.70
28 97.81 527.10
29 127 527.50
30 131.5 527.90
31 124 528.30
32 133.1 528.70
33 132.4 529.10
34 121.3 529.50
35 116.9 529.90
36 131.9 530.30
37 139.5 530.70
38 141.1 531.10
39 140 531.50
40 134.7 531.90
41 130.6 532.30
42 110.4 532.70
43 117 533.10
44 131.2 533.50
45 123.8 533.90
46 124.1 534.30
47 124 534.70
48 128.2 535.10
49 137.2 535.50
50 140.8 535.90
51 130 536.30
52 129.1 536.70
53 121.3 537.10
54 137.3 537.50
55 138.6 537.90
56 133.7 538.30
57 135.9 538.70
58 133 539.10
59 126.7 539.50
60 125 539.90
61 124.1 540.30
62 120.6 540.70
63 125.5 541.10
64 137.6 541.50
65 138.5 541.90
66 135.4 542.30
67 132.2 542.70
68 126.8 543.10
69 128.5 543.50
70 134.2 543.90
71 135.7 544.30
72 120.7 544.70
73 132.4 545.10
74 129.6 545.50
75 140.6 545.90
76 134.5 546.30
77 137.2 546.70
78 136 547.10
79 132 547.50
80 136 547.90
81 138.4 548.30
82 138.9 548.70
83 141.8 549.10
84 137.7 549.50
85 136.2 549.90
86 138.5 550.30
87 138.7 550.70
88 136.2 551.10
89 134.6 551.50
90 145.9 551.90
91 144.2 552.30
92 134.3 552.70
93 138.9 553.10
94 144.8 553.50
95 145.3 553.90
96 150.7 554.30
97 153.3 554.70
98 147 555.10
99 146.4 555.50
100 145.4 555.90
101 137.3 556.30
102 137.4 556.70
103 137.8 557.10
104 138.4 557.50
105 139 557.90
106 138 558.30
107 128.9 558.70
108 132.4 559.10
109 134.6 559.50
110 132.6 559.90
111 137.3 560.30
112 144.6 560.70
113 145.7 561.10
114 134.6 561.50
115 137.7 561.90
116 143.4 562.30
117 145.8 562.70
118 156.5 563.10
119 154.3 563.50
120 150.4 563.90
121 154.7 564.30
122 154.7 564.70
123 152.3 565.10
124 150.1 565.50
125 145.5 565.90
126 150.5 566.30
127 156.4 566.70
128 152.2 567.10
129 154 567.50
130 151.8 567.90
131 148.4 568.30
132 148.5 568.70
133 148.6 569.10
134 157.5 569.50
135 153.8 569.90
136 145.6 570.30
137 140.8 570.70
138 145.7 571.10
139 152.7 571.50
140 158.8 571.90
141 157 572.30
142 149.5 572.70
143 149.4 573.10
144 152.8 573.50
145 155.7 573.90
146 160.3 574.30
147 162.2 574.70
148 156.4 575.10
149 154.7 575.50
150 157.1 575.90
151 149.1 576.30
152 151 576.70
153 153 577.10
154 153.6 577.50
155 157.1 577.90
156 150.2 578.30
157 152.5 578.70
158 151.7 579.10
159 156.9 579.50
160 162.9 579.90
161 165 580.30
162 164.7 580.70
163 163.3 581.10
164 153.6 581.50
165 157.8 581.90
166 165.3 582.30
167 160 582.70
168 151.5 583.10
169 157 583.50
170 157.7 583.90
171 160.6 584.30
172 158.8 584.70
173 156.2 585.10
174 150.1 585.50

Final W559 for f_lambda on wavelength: 1.3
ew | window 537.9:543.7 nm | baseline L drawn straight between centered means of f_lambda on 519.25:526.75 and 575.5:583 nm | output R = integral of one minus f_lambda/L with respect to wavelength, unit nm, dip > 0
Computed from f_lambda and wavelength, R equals -0.17 nm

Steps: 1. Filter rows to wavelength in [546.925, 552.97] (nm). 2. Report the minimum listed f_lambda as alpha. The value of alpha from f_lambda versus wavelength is 132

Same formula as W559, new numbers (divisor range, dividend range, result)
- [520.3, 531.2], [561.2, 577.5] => 1.49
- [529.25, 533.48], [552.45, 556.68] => 1.22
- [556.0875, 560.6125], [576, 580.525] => 1.22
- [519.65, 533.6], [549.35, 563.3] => 1.31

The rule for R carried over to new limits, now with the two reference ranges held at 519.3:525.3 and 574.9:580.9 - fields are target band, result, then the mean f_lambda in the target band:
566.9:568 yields -0.04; 153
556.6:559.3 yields 0.08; 136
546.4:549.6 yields -0.11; 137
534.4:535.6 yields -0.06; 129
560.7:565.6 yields -0.13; 148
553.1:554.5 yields -0.09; 146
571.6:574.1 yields -0.03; 154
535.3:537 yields -0.14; 134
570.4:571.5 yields 0.04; 145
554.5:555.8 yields -0.10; 149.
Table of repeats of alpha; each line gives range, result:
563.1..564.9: 150.4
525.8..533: 94.92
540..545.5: 120.6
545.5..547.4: 129.6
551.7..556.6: 134.3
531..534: 110.4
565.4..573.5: 140.8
